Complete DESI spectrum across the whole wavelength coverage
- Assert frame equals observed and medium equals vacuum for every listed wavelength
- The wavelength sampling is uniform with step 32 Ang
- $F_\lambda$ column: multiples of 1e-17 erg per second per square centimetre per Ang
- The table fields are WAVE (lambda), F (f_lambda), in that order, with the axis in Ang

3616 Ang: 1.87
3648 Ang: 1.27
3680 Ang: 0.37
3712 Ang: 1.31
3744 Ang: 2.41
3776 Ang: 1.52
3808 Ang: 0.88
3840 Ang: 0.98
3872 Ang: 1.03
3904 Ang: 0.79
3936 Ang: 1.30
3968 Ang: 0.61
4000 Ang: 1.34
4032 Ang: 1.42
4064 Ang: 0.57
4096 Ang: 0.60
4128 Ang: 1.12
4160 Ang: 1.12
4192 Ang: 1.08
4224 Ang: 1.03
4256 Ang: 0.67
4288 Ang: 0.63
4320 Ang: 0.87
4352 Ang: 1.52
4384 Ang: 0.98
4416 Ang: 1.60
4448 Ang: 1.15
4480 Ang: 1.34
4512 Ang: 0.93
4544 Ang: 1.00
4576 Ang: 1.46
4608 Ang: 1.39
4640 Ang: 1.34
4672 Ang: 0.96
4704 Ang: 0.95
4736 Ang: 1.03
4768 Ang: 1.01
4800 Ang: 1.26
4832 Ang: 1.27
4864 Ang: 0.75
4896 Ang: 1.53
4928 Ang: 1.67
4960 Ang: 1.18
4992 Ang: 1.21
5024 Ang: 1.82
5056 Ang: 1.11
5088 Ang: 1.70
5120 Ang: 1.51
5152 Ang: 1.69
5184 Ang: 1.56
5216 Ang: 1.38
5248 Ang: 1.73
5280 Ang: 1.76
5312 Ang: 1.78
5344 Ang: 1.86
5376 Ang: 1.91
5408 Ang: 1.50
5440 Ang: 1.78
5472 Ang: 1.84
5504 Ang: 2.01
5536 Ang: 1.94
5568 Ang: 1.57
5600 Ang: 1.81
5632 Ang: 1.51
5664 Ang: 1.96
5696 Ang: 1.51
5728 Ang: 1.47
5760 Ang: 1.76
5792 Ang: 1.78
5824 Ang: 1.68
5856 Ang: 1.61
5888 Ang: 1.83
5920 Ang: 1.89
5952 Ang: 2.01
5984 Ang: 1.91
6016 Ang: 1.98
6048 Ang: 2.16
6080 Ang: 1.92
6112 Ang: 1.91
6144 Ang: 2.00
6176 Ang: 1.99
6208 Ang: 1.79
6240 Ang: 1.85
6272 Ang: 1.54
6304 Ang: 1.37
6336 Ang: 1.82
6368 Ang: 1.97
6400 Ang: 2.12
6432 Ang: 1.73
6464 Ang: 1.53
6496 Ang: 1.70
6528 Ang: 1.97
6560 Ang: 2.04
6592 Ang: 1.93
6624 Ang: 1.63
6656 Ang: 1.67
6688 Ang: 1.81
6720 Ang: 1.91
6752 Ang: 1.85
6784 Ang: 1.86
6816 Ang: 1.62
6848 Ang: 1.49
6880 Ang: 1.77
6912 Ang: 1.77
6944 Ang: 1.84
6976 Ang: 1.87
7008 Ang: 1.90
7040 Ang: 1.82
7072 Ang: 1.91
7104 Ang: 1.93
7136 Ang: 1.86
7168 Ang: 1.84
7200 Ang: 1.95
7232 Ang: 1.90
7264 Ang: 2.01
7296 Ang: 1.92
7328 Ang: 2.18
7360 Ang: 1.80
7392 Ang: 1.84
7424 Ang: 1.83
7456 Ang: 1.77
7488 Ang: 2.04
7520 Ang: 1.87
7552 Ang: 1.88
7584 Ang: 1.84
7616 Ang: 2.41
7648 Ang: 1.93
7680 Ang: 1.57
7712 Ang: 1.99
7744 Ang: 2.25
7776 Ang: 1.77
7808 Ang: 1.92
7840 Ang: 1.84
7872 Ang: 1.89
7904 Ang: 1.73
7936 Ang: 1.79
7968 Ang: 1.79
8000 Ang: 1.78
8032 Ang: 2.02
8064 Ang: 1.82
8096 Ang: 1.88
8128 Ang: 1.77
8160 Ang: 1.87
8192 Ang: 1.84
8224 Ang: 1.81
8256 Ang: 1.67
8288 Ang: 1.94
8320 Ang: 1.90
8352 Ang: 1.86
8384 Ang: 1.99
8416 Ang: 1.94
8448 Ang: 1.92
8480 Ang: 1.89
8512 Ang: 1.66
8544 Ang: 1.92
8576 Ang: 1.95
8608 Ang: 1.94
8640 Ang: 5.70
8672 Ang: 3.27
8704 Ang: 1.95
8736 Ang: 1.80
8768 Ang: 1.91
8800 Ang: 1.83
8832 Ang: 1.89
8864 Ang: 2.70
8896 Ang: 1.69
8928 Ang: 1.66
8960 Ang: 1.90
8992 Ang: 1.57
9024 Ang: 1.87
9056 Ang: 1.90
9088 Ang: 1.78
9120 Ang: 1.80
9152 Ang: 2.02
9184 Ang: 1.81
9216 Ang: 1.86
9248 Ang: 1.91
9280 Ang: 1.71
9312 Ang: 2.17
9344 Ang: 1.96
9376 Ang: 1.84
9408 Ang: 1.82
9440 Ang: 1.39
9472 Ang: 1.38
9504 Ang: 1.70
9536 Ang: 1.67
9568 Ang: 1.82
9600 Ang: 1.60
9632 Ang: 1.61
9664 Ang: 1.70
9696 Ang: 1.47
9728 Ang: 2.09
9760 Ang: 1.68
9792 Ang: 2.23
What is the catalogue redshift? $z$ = 0.32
